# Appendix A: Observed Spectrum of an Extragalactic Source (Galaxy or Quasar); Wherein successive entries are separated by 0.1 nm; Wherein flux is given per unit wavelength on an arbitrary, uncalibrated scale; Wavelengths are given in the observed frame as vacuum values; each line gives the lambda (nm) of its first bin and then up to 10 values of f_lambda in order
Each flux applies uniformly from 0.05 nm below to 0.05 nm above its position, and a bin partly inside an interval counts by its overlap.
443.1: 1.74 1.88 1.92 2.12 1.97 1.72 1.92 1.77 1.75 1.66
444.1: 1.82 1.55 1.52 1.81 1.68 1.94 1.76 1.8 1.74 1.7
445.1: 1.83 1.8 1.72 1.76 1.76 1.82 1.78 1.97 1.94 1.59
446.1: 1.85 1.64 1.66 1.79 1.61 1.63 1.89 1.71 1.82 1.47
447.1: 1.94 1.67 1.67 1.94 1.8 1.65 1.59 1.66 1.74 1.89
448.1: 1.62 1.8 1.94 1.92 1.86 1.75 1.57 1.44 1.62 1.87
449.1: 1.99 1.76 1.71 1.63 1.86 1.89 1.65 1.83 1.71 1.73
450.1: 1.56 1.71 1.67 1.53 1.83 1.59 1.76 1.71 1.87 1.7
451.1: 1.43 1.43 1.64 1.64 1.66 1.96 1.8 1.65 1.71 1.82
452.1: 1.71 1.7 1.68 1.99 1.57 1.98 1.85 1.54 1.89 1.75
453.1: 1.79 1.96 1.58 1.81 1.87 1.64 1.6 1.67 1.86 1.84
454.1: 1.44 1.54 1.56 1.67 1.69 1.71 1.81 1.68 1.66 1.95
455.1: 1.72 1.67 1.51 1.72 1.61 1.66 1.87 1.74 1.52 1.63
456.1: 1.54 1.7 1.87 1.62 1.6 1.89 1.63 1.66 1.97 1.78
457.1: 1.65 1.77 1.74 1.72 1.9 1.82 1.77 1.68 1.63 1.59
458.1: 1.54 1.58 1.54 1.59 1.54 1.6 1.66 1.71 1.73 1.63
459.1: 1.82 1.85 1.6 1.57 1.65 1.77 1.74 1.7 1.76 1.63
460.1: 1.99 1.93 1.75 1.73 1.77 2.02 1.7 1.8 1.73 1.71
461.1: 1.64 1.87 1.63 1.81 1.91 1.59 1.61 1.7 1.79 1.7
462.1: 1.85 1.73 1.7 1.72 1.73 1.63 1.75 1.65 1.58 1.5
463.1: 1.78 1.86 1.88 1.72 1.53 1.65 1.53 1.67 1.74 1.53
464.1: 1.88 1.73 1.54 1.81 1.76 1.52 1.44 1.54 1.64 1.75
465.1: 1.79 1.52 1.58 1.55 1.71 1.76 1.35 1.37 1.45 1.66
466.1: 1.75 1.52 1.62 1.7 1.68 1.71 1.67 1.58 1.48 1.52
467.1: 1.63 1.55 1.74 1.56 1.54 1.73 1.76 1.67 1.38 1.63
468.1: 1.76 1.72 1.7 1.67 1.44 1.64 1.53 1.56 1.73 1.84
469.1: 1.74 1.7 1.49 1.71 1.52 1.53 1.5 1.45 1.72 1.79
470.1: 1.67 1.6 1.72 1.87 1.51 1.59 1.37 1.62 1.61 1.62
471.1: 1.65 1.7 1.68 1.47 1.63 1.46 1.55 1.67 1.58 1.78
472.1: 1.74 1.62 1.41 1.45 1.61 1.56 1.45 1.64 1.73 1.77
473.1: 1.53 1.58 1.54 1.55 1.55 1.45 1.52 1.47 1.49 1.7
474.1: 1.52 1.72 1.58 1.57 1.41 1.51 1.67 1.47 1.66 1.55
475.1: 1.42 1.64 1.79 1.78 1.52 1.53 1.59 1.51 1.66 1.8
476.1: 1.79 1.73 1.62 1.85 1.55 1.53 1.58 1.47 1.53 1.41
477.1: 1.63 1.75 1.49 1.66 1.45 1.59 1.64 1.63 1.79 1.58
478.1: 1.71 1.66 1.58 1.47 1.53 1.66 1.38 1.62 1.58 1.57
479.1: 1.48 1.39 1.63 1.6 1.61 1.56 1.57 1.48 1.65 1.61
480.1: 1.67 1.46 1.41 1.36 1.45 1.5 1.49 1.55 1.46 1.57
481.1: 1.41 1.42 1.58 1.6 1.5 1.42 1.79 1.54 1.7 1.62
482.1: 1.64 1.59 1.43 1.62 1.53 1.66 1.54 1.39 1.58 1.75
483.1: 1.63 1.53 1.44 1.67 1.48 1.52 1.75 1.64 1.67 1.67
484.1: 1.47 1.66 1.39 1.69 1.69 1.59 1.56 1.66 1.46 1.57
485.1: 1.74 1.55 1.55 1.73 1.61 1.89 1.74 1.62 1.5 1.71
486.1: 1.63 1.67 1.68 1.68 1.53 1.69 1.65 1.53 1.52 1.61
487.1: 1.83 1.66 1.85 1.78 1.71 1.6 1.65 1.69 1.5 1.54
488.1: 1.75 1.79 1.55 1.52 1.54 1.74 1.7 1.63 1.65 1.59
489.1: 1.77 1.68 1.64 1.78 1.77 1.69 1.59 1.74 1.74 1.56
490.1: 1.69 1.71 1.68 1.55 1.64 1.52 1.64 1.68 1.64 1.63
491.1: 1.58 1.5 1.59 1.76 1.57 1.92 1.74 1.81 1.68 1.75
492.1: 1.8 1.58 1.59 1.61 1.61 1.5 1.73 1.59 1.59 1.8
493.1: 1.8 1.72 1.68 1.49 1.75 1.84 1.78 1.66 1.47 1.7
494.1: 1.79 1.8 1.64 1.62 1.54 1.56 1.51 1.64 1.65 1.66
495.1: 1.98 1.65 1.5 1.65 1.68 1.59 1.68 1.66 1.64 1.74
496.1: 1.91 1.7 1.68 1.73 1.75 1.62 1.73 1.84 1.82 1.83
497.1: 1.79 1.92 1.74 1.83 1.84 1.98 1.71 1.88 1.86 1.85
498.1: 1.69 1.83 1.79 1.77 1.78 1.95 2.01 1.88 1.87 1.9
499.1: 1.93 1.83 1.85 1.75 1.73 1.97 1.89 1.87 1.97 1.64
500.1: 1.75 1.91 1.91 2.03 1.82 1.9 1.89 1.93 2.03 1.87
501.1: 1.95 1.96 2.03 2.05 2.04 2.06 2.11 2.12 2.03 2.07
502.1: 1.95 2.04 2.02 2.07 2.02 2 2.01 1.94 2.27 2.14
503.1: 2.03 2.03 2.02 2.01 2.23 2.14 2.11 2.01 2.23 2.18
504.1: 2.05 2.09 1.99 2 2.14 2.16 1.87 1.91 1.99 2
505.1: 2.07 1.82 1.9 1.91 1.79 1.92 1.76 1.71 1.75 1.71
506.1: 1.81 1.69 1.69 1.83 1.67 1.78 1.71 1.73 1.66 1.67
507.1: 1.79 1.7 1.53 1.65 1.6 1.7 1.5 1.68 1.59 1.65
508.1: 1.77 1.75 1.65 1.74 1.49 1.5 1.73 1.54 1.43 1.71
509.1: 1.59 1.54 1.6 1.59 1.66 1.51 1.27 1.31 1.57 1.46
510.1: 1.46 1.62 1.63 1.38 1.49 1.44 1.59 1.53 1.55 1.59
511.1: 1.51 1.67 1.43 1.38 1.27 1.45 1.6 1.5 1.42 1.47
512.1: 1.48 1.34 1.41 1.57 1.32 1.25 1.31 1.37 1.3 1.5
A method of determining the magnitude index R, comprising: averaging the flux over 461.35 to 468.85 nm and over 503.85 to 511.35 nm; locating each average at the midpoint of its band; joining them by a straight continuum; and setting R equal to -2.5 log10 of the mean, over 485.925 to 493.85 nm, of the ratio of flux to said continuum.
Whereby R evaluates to 0.01 mag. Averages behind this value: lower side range 1.65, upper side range 1.71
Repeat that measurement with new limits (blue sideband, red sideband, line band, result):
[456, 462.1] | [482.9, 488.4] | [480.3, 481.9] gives 0.093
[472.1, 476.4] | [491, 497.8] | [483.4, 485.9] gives 0.019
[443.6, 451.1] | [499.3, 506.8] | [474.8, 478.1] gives 0.148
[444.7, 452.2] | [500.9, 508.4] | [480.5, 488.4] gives 0.151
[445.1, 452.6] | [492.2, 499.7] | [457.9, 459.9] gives 0.052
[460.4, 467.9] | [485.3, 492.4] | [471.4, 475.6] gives 0.057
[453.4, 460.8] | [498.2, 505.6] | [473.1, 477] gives 0.145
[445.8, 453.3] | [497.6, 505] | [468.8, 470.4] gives 0.108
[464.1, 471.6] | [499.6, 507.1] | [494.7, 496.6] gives 0.115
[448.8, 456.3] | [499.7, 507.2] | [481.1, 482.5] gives 0.178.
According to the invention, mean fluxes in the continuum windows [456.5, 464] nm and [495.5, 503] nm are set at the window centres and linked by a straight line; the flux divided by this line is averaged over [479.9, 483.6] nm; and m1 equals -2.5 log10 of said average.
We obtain 0.169 mag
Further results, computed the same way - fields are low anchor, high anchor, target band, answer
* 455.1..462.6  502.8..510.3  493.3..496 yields 0.07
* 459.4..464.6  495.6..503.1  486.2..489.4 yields 0.11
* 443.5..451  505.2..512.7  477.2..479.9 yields 0.06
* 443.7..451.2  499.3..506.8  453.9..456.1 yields 0.06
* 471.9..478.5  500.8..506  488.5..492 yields 0.09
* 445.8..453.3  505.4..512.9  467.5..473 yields 0.04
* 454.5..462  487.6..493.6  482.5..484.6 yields 0.06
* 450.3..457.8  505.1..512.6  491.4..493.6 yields -0.03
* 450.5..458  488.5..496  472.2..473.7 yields 0.09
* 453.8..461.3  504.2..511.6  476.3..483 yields 0.09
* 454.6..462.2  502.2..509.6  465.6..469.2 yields 0.08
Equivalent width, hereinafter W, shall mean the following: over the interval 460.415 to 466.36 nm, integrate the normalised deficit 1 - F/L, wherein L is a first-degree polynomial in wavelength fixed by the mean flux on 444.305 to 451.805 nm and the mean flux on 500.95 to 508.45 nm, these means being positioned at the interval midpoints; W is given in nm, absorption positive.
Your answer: 0.35 nm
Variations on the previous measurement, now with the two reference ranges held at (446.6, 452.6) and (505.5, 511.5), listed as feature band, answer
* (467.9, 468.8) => 0.039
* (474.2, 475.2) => 0.075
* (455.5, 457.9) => -0.012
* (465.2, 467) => 0.110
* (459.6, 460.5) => -0.037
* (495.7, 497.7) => -0.168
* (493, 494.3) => -0.053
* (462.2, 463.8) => 0.019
